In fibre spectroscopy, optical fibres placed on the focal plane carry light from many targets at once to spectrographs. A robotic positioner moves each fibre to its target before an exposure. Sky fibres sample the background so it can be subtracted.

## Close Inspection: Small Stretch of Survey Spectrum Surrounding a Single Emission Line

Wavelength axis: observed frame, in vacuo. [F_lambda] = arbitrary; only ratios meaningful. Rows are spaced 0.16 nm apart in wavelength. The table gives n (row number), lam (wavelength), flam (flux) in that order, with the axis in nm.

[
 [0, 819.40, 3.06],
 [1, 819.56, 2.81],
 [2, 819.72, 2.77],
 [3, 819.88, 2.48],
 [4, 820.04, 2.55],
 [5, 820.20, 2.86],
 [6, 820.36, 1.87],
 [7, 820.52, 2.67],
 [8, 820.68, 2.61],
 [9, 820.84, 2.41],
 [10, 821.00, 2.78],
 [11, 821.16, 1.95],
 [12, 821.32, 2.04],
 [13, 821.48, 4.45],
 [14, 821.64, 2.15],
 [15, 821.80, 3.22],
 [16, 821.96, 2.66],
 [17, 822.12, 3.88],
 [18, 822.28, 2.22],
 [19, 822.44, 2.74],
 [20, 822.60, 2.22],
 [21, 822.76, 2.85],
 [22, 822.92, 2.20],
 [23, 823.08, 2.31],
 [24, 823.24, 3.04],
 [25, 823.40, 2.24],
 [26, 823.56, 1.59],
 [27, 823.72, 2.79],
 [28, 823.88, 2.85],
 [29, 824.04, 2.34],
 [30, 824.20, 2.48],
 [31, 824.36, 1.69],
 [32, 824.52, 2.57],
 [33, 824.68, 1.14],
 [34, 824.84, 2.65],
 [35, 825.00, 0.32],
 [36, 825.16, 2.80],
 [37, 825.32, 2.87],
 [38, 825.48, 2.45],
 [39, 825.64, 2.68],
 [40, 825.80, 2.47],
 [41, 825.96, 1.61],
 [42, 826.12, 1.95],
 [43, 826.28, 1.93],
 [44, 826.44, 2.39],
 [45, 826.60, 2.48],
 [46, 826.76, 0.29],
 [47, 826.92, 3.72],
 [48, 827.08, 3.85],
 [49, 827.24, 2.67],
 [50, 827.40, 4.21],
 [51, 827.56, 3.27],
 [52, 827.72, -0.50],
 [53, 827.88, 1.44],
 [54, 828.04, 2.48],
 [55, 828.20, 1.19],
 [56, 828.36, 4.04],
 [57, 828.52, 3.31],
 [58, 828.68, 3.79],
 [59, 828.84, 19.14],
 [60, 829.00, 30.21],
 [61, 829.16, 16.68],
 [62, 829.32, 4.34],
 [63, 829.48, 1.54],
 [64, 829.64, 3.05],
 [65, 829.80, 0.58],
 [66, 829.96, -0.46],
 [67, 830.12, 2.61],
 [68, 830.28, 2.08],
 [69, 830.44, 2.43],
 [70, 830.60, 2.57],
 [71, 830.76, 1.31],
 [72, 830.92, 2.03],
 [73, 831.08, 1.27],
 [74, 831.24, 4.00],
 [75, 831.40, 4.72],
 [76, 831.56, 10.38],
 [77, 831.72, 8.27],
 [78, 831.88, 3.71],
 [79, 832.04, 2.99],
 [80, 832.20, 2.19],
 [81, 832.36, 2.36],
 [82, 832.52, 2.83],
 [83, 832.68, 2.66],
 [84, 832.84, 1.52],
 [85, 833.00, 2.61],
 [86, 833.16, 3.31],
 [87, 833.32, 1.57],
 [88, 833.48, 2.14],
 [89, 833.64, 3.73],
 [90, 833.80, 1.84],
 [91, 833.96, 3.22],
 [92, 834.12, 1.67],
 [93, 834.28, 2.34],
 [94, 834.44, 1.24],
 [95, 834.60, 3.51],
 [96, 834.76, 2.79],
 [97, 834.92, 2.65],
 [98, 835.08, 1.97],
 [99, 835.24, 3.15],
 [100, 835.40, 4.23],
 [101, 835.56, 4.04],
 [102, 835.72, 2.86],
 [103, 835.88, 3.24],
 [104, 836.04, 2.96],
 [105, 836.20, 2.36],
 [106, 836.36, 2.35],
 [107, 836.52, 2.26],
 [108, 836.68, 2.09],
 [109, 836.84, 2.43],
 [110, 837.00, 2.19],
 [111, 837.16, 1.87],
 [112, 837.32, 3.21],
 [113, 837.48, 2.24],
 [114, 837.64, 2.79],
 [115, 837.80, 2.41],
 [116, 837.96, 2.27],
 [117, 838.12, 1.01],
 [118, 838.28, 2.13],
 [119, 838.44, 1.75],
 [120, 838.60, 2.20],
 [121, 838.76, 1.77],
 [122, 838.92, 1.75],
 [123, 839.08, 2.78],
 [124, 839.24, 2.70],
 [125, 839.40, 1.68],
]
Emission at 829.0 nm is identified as H-alpha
